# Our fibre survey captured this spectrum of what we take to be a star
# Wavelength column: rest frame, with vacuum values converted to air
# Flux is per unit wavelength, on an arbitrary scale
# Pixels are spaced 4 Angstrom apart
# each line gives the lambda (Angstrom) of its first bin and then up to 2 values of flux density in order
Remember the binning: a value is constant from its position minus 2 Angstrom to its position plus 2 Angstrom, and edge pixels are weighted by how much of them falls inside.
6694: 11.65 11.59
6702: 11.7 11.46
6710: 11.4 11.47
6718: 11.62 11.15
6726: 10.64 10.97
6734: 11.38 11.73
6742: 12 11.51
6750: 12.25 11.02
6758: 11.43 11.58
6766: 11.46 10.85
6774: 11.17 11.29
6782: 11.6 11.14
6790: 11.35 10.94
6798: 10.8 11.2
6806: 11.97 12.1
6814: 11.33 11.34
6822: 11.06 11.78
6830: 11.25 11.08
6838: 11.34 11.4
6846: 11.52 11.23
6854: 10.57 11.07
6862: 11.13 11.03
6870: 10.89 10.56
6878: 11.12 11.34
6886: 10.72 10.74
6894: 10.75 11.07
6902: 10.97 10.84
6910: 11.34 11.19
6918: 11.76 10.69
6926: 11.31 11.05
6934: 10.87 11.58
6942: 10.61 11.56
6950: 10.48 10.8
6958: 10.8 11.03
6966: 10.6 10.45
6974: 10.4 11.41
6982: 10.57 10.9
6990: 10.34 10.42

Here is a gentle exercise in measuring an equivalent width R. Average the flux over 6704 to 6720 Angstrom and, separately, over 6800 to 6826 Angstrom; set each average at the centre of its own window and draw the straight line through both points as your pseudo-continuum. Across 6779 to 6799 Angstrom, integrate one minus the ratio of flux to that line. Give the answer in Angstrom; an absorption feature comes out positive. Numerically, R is 0.6 Angstrom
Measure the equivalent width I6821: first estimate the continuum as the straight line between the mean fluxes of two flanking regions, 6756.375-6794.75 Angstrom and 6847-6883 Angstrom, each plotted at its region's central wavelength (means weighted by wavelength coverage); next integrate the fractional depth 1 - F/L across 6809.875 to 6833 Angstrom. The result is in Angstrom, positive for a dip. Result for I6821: -0.6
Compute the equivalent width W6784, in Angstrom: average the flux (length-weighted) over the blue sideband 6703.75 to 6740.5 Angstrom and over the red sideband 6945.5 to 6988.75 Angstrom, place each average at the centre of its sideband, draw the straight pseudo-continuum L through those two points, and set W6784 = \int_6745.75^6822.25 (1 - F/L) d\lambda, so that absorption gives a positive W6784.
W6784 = -1.3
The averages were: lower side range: 11.3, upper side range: 10.8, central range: 11.4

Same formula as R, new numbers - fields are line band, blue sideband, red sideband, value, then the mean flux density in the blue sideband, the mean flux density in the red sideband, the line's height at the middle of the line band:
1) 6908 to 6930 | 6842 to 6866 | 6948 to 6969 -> -0.7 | 11.1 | 10.7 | 10.9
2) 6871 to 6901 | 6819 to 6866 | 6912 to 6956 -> 0.7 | 11.2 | 11.1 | 11.2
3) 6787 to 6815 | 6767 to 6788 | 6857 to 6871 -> -0.5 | 11.2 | 11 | 11.2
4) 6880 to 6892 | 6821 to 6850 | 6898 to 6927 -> 0.3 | 11.3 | 11.1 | 11.2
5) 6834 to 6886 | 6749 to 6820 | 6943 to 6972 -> 0.2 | 11.4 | 10.8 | 11.1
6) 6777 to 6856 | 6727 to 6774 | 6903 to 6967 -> -0.1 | 11.4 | 11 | 11.3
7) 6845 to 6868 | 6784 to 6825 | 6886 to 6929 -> 0.2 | 11.3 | 11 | 11.2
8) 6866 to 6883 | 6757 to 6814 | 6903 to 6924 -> 0.4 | 11.3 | 11.2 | 11.2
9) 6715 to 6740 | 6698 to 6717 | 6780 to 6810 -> 0.5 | 11.5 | 11.3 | 11.5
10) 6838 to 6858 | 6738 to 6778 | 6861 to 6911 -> -0.1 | 11.5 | 11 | 11.1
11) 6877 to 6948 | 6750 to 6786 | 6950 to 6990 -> -1.1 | 11.3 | 10.7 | 10.9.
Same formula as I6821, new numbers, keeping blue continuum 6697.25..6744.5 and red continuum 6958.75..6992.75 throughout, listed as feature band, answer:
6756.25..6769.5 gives -0.1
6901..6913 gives -0.2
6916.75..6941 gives -0.7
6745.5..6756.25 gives -0.2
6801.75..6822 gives -0.7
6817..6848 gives -0.7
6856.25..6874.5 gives 0.1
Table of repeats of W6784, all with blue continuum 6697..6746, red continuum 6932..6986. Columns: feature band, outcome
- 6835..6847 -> -0.26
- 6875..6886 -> -0.03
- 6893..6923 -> -0.32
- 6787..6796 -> 0.09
